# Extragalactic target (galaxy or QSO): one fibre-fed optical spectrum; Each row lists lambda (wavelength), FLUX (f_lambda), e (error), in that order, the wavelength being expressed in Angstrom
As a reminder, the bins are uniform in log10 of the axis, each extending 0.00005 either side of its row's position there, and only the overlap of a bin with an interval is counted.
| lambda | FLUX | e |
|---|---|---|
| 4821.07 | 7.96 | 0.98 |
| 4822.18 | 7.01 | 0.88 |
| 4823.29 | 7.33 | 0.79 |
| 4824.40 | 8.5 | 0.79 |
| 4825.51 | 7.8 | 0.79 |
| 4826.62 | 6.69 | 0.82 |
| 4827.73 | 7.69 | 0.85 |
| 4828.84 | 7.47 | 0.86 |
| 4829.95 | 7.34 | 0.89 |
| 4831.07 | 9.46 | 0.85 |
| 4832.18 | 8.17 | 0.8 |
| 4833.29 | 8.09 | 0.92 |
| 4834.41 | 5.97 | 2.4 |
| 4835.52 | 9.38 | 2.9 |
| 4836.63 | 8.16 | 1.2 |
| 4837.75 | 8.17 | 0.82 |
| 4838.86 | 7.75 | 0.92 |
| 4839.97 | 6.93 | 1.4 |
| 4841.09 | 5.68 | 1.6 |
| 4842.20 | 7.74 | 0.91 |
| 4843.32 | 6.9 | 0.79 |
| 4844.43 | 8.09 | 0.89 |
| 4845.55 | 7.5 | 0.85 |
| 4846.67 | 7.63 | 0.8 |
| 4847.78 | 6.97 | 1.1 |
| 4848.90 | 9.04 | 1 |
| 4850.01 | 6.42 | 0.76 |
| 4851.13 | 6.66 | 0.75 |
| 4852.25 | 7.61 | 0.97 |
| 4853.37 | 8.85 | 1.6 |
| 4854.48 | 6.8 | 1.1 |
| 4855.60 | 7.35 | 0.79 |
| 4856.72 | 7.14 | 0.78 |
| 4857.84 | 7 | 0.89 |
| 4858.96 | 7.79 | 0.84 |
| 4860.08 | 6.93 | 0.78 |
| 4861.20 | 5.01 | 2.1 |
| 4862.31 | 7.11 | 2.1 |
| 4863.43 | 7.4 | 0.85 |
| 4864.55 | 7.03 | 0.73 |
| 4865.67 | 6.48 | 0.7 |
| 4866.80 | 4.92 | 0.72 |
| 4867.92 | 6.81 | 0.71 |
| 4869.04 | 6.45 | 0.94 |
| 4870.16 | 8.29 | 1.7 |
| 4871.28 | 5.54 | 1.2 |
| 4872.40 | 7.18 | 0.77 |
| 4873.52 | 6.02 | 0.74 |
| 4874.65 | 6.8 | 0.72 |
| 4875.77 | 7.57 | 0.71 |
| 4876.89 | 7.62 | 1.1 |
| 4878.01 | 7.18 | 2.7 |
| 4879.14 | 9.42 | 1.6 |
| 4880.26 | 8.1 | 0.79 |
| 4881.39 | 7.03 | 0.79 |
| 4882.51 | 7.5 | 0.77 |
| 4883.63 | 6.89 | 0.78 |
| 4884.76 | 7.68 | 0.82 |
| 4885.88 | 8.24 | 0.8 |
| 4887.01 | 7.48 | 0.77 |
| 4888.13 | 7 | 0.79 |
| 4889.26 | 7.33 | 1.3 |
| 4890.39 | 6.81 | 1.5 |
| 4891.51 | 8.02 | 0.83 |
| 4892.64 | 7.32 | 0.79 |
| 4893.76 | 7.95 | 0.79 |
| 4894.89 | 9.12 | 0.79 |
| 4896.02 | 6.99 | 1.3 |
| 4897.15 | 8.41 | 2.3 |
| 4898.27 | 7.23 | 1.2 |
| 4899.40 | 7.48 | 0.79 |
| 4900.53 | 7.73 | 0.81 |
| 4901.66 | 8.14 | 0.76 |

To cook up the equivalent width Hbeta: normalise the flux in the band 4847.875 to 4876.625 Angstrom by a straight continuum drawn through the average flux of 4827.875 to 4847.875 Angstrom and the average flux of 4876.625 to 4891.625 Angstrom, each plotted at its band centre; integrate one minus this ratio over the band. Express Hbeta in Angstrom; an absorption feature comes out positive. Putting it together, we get 2.4 Angstrom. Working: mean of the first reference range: 7.65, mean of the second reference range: 7.58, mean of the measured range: 6.97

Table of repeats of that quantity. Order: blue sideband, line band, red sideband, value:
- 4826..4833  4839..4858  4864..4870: -0.5 Angstrom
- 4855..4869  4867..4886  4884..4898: -0.1 Angstrom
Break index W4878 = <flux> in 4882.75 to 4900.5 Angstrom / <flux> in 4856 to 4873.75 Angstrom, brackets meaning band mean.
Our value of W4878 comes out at 1.13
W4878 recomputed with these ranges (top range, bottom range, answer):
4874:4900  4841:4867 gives 1.07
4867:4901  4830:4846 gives 0.96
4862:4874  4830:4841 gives 0.84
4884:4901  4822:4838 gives 0.98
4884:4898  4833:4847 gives 1.02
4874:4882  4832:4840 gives 0.97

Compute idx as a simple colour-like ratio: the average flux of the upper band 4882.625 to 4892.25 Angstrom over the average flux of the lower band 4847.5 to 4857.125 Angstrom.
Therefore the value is 1.0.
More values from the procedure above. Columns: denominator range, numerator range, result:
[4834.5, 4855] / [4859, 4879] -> 0.90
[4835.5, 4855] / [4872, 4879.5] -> 0.98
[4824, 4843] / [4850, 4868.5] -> 0.90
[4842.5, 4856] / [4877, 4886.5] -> 1.03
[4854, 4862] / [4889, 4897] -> 1.12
